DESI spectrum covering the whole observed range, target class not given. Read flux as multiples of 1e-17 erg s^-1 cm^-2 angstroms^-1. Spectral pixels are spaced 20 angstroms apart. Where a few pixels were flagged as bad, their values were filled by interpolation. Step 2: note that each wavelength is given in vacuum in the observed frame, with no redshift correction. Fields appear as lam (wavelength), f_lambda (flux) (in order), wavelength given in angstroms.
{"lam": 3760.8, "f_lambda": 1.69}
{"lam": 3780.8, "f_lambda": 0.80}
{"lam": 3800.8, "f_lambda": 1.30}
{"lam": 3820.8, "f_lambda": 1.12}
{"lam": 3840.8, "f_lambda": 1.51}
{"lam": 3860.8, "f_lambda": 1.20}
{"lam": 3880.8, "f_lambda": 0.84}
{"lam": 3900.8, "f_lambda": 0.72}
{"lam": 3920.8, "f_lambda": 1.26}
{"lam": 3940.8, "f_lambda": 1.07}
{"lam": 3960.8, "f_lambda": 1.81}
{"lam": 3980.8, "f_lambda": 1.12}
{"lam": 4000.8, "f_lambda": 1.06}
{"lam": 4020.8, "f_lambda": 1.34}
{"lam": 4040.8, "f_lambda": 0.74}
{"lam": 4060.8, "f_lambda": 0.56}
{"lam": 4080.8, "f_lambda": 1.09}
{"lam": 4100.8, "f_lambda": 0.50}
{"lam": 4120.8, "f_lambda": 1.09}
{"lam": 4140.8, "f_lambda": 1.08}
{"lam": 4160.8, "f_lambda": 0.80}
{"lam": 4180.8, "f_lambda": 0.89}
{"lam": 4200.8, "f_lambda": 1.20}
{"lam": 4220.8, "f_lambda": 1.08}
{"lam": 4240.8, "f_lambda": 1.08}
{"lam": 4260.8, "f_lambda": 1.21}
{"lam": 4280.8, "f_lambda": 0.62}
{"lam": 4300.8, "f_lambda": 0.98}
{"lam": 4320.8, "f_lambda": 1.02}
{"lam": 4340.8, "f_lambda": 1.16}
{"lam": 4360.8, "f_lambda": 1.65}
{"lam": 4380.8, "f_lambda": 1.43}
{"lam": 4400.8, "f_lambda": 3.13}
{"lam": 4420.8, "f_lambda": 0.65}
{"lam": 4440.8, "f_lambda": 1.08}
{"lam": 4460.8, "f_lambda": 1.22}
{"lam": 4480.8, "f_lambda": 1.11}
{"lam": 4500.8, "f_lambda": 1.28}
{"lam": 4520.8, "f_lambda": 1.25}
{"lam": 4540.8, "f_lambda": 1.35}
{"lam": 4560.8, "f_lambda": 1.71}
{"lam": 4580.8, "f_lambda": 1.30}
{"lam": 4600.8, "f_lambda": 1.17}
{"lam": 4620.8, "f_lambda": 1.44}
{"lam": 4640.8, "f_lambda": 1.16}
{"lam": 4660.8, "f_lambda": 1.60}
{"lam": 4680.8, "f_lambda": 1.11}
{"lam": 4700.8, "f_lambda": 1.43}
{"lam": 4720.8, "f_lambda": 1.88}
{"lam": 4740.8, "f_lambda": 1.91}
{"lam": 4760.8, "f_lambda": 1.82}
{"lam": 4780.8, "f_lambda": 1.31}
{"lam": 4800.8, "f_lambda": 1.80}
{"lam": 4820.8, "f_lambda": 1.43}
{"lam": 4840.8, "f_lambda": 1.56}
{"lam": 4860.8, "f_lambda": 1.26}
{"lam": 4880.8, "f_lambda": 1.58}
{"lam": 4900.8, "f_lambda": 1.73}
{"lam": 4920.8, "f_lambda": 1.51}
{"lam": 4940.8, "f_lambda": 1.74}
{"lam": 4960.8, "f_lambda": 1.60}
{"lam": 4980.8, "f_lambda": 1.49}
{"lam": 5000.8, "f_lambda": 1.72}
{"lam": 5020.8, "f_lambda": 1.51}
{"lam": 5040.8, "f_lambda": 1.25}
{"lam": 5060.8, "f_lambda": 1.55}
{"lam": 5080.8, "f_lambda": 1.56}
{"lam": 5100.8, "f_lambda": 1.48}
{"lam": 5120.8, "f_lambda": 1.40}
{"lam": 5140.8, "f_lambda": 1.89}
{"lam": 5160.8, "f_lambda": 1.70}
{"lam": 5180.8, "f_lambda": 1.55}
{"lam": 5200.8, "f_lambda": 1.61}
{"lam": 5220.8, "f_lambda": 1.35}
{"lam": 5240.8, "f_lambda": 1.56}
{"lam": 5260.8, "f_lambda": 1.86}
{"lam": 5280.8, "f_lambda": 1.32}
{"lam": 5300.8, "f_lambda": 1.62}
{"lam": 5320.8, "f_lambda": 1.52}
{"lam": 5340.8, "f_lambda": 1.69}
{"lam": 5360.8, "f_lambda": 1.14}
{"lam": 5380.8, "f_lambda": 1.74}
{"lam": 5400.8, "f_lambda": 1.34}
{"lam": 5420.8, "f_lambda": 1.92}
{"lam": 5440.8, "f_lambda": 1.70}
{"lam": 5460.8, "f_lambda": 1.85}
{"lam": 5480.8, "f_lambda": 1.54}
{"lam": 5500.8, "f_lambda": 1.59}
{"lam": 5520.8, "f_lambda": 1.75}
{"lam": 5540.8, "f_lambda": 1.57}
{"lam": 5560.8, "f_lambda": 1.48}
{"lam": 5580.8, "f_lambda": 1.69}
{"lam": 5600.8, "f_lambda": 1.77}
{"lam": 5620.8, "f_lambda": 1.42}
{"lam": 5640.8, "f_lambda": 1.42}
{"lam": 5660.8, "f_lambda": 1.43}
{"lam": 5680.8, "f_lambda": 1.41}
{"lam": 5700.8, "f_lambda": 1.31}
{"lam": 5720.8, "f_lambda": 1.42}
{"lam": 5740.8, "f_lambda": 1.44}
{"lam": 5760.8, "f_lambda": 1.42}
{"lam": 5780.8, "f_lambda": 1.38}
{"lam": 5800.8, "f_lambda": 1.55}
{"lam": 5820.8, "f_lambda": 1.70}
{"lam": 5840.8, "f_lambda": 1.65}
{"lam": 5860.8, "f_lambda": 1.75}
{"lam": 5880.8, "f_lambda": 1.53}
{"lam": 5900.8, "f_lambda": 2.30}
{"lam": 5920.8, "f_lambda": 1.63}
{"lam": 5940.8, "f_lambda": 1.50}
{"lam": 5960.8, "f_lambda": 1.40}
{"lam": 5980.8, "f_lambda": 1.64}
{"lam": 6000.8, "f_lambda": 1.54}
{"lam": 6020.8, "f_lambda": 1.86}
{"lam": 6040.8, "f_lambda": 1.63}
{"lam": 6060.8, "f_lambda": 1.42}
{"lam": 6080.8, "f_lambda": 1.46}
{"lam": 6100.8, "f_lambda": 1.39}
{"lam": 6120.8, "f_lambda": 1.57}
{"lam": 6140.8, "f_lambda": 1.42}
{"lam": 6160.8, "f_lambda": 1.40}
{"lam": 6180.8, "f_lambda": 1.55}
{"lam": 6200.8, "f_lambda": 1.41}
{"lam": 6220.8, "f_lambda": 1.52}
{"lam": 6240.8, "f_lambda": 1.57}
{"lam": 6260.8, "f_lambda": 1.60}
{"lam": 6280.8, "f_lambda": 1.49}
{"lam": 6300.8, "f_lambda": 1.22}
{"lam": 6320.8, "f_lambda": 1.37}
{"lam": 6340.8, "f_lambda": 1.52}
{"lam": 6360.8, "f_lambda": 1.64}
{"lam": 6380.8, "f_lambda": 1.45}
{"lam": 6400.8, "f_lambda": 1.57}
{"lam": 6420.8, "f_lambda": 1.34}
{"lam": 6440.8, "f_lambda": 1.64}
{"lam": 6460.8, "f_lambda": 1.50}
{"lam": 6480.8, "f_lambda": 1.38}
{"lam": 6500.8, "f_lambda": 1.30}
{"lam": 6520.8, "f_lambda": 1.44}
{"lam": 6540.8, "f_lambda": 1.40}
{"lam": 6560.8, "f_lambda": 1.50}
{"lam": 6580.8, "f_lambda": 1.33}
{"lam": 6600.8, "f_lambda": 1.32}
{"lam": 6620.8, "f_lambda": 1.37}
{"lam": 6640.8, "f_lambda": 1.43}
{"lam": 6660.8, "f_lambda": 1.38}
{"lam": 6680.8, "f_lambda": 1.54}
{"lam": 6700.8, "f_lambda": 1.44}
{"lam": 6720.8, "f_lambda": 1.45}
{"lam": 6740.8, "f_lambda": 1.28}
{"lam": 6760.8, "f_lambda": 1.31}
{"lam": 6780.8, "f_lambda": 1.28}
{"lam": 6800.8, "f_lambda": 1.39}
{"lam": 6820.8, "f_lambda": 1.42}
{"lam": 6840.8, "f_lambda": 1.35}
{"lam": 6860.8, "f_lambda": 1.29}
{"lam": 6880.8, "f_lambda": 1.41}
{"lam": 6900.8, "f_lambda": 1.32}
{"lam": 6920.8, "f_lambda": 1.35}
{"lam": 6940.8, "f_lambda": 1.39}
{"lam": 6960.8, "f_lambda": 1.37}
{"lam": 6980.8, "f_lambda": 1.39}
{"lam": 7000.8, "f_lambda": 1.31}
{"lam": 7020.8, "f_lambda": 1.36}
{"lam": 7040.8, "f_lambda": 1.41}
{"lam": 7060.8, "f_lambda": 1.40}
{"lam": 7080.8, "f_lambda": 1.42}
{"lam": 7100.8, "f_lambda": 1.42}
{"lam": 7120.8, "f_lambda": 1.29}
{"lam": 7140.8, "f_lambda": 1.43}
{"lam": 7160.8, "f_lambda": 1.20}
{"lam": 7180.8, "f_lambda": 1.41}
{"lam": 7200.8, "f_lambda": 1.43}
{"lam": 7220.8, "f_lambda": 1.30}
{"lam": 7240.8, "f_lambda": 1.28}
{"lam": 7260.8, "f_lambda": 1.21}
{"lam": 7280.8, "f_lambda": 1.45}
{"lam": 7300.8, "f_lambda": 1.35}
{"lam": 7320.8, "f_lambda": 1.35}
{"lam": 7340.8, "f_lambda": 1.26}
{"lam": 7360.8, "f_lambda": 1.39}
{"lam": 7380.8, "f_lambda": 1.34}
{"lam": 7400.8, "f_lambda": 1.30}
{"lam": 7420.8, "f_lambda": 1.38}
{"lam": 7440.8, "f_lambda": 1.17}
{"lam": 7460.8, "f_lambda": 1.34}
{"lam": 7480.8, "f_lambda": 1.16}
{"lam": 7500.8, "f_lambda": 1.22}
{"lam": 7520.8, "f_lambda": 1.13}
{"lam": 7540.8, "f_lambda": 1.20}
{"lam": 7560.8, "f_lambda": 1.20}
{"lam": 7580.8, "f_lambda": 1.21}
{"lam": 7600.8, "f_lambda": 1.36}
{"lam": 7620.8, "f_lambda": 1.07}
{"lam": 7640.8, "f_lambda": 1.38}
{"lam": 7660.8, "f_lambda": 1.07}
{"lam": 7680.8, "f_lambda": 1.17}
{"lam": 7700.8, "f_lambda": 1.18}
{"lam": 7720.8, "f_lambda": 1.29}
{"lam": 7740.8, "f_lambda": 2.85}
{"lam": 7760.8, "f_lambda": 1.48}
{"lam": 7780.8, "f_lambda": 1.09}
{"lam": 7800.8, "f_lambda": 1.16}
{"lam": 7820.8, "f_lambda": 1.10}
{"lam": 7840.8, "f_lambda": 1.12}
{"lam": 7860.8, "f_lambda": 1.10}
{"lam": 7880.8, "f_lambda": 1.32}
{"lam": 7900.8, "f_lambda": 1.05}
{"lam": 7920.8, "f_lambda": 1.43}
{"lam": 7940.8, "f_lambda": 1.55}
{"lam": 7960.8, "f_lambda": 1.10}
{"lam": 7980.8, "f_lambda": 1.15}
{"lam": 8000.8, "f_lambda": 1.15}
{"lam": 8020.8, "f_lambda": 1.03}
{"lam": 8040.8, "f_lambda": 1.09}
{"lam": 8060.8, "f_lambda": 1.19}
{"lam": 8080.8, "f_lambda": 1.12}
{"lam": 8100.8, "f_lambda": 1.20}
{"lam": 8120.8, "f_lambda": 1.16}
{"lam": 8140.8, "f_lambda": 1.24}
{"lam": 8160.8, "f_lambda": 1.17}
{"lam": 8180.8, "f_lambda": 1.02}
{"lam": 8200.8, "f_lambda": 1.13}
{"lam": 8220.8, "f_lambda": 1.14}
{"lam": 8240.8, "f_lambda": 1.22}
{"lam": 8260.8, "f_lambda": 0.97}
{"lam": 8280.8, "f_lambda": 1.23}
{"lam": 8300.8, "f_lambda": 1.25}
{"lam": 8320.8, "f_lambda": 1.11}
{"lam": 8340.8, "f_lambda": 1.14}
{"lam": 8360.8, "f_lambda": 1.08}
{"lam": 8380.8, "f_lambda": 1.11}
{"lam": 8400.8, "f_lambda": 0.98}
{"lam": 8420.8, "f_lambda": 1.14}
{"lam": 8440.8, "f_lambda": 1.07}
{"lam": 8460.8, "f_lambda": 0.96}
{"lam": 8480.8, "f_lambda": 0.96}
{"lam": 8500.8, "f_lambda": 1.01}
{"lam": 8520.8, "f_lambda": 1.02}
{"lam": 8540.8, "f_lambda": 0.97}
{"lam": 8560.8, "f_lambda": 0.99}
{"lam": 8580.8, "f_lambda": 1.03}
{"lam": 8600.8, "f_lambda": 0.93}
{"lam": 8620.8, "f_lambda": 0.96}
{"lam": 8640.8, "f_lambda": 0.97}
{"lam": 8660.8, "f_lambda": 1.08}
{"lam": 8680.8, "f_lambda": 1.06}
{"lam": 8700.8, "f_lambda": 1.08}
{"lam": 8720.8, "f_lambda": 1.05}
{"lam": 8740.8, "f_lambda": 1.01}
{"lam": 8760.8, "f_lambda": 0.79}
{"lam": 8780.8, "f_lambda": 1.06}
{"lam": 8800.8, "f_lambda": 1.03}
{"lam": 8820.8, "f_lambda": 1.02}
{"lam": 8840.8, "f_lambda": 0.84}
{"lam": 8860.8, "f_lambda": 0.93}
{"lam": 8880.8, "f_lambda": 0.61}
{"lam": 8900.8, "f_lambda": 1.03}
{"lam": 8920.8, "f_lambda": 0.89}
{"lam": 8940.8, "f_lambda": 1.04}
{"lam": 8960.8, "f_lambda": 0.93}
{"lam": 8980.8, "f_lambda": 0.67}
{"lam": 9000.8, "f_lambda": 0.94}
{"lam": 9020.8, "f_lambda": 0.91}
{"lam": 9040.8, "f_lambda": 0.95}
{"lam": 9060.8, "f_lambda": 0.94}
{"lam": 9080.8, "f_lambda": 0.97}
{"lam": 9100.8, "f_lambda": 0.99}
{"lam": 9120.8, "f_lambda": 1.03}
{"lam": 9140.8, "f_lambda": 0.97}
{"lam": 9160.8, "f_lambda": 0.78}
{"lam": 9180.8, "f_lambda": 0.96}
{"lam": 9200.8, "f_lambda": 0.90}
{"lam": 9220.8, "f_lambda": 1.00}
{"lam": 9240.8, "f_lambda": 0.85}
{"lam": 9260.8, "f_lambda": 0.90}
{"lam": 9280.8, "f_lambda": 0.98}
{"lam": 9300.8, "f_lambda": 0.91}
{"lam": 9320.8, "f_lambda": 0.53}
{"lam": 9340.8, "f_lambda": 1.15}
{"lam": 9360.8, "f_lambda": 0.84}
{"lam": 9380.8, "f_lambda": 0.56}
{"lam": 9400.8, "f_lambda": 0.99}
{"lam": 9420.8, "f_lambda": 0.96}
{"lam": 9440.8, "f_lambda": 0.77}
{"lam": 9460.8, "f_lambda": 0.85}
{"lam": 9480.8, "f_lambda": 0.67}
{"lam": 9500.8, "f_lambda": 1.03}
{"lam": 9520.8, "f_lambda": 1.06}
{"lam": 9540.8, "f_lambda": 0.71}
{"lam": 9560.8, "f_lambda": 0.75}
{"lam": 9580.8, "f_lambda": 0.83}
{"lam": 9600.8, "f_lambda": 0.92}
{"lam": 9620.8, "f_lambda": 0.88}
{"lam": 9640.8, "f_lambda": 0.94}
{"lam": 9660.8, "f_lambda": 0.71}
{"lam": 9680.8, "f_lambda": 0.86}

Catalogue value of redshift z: 0.179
